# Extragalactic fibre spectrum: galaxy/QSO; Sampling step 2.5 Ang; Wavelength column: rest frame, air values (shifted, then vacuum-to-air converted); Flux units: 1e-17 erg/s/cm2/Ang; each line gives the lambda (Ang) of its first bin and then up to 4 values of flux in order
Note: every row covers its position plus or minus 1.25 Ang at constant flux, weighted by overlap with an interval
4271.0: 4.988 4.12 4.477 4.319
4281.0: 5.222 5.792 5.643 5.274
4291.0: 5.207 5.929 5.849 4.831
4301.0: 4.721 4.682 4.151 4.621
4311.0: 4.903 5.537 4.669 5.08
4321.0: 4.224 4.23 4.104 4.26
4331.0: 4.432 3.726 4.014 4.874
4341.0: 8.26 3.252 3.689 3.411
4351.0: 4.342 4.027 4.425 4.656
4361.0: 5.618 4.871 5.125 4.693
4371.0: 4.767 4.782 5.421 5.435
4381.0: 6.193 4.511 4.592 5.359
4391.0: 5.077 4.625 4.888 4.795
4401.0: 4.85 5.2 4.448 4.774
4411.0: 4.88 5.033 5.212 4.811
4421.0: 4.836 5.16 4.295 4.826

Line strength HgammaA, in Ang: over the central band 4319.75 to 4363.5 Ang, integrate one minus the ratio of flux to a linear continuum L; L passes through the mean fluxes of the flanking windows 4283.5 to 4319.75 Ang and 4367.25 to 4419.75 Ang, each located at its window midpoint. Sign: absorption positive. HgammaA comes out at 5.1 Ang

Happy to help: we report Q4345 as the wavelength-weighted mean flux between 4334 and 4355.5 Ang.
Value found 4.46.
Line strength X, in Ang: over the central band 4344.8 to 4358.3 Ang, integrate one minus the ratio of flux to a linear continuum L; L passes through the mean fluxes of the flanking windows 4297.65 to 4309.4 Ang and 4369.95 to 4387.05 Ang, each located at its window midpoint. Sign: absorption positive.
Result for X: 2.4 Ang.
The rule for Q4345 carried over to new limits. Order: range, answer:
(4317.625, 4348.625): 4.46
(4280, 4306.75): 5.23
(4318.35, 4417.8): 4.75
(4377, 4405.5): 5.04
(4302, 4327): 4.63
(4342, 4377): 4.53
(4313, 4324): 4.73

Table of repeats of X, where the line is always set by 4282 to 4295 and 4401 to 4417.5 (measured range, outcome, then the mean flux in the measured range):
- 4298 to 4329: 4.6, 4.62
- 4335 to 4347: 1.0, 4.86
